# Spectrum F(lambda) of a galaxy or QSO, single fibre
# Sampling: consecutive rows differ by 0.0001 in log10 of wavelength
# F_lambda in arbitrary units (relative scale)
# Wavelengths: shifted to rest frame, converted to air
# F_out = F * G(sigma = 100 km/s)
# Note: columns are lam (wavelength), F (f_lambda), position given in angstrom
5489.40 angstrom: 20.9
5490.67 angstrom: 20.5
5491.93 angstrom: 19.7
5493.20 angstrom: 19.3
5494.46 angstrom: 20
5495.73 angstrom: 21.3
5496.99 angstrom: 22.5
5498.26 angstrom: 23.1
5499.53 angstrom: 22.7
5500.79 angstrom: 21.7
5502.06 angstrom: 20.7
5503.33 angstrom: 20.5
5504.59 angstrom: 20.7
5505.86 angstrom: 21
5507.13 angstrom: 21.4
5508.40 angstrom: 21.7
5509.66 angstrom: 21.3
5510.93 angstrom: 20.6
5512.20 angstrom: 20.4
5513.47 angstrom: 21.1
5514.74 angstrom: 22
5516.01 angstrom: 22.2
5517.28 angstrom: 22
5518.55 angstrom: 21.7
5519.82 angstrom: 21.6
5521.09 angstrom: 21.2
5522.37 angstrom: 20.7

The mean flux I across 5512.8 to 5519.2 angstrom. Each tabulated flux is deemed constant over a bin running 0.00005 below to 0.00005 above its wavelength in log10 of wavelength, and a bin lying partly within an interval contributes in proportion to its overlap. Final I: 21.8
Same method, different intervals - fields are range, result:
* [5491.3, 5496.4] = 20.1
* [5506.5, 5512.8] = 21.1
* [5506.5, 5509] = 21.5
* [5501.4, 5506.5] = 20.7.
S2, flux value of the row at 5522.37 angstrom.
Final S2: 20.7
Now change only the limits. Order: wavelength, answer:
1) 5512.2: 20.4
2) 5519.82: 21.6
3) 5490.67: 20.5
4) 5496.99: 22.5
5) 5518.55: 21.7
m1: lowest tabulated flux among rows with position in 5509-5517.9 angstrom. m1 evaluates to 20.4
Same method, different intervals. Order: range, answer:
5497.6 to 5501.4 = 21.7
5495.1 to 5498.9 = 21.3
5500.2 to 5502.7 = 20.7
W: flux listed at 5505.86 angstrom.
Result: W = 21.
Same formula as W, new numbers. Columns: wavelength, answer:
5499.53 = 22.7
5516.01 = 22.2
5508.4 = 21.7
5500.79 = 21.7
